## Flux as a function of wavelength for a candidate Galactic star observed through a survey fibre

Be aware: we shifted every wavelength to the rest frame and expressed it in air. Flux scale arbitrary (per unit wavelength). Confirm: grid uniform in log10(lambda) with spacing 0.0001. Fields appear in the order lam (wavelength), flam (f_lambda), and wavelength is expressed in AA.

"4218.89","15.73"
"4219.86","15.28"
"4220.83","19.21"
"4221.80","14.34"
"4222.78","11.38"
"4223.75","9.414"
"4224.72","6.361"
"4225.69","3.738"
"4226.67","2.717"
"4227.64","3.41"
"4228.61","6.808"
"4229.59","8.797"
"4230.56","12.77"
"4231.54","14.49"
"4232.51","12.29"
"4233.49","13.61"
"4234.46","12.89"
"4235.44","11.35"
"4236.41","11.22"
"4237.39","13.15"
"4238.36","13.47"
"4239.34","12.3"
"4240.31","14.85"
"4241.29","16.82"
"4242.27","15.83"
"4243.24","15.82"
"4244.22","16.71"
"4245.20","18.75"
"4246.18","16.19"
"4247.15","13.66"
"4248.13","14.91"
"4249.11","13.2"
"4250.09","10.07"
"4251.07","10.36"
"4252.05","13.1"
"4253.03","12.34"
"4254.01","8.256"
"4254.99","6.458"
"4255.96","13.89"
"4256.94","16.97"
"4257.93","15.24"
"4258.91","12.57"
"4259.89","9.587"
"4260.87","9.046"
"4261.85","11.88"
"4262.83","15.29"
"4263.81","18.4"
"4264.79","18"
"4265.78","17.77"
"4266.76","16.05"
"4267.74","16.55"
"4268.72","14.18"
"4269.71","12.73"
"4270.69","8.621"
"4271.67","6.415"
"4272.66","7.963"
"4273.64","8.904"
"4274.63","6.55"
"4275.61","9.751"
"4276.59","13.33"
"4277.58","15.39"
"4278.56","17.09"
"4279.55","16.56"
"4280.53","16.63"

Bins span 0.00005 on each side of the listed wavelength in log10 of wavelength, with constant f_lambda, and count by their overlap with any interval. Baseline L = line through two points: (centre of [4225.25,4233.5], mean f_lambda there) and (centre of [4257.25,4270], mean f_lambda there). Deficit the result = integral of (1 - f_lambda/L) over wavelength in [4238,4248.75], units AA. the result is -4.4 AA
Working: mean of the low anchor 8.48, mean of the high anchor 14.5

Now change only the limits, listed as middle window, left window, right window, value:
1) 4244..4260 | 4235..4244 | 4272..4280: 0.2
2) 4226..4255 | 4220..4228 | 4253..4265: -3.5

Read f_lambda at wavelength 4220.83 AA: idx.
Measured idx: 19.21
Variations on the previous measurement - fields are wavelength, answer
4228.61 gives 6.808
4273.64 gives 8.904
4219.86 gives 15.28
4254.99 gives 6.458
